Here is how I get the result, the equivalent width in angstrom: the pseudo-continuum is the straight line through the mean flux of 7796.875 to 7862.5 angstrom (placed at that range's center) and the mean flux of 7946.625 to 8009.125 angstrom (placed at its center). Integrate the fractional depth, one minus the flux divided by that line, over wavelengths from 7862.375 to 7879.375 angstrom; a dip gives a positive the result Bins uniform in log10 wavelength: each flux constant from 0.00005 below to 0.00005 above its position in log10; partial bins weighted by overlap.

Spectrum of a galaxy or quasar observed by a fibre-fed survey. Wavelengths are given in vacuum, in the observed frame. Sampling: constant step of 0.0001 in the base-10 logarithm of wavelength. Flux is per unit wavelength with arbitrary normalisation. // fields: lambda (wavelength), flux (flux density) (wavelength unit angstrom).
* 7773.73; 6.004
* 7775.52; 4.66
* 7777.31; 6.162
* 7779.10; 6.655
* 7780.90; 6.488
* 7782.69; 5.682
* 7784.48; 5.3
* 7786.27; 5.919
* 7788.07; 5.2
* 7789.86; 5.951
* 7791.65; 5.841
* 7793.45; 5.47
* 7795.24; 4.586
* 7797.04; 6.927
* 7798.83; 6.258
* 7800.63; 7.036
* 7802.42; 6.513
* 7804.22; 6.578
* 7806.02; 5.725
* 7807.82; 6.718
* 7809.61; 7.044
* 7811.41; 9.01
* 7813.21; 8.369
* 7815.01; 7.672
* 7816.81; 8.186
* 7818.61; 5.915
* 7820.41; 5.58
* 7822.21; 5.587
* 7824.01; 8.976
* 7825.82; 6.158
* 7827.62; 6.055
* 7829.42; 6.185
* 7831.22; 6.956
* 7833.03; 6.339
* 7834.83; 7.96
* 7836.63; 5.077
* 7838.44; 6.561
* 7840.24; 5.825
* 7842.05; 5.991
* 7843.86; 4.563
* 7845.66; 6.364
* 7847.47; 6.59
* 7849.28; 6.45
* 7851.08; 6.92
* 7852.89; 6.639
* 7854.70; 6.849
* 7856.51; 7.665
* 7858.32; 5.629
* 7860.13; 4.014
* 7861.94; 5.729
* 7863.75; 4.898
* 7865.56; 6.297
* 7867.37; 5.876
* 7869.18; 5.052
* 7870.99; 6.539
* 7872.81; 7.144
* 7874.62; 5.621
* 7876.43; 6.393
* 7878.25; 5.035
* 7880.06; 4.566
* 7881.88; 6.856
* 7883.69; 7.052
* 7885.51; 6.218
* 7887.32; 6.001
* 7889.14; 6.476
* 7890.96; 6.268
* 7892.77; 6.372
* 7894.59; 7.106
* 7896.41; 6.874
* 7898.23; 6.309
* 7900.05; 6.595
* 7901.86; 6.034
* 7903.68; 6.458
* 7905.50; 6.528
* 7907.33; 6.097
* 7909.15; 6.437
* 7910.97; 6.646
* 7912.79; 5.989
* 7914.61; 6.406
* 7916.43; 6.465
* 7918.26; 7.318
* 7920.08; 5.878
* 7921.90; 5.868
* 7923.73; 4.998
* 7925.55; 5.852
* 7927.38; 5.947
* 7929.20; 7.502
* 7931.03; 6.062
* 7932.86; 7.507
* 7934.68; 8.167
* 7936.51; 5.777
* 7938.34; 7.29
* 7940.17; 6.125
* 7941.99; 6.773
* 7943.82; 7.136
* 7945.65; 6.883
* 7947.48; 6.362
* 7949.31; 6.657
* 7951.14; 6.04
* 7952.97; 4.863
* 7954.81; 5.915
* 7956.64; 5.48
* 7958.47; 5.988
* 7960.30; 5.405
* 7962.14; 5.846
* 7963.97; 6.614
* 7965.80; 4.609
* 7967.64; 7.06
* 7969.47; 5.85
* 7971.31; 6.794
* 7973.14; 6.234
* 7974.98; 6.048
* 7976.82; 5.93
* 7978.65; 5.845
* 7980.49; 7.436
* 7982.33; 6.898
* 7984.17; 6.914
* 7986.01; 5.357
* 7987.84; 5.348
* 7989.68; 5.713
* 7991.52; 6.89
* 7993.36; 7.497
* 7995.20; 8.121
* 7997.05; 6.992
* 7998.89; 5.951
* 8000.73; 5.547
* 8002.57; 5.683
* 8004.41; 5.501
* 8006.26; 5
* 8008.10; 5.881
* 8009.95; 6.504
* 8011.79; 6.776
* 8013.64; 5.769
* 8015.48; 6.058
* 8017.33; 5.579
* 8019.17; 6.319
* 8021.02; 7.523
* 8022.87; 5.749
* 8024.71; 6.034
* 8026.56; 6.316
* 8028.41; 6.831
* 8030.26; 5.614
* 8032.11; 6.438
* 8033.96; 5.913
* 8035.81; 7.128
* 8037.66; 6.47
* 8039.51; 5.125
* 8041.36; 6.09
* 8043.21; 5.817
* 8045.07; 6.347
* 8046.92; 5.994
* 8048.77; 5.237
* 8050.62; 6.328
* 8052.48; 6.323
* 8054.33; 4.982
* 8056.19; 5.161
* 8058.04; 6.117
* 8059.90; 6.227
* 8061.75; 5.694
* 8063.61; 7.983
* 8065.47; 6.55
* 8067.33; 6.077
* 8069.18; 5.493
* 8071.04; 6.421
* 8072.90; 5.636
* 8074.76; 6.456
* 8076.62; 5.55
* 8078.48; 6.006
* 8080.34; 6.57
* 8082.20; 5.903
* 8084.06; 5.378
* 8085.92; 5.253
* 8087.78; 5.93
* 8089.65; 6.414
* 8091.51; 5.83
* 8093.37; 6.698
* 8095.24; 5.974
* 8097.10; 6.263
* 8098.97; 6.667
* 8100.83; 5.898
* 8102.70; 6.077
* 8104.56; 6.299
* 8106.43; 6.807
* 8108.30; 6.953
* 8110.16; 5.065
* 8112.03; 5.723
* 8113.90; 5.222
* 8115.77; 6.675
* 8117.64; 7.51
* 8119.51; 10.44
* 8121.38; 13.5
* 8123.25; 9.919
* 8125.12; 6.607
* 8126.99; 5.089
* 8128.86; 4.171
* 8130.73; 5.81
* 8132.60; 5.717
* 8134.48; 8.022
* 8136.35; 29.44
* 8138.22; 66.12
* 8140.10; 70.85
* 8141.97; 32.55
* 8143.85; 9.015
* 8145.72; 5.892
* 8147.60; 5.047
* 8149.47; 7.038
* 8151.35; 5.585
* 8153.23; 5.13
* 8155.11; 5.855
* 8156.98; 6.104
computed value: 1.5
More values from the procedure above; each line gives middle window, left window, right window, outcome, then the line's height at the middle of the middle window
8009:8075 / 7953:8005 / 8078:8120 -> 1.04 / 6.24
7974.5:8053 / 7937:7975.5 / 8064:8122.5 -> 1.46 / 6.32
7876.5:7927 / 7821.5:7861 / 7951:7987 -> -0.35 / 6.2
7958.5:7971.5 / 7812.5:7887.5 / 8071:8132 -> 0.83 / 6.39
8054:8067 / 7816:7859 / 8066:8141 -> 4.61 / 9.54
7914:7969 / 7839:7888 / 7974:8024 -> -1.16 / 6.16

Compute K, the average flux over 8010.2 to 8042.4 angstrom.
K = 6.23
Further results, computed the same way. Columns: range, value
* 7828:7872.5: 6.14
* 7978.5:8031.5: 6.27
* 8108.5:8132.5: 7.09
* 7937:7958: 6.3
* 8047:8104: 6.04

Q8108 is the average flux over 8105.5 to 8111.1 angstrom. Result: 6.28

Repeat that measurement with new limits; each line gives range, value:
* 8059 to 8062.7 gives 5.97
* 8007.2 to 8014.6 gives 6.23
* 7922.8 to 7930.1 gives 6.07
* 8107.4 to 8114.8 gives 5.74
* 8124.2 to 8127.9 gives 5.85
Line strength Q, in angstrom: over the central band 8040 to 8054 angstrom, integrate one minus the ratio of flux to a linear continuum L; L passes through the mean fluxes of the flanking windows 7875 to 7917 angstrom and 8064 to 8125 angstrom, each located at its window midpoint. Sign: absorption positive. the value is 1.3 angstrom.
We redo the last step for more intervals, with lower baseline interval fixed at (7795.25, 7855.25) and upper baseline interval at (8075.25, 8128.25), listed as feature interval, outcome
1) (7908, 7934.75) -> 0.9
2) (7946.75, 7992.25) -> 3.8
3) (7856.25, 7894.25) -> 3.7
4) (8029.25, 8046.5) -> 1.4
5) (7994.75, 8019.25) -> 2.1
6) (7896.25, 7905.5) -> 0.3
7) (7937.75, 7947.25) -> -0.2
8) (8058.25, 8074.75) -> 0.9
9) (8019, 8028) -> 0.3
